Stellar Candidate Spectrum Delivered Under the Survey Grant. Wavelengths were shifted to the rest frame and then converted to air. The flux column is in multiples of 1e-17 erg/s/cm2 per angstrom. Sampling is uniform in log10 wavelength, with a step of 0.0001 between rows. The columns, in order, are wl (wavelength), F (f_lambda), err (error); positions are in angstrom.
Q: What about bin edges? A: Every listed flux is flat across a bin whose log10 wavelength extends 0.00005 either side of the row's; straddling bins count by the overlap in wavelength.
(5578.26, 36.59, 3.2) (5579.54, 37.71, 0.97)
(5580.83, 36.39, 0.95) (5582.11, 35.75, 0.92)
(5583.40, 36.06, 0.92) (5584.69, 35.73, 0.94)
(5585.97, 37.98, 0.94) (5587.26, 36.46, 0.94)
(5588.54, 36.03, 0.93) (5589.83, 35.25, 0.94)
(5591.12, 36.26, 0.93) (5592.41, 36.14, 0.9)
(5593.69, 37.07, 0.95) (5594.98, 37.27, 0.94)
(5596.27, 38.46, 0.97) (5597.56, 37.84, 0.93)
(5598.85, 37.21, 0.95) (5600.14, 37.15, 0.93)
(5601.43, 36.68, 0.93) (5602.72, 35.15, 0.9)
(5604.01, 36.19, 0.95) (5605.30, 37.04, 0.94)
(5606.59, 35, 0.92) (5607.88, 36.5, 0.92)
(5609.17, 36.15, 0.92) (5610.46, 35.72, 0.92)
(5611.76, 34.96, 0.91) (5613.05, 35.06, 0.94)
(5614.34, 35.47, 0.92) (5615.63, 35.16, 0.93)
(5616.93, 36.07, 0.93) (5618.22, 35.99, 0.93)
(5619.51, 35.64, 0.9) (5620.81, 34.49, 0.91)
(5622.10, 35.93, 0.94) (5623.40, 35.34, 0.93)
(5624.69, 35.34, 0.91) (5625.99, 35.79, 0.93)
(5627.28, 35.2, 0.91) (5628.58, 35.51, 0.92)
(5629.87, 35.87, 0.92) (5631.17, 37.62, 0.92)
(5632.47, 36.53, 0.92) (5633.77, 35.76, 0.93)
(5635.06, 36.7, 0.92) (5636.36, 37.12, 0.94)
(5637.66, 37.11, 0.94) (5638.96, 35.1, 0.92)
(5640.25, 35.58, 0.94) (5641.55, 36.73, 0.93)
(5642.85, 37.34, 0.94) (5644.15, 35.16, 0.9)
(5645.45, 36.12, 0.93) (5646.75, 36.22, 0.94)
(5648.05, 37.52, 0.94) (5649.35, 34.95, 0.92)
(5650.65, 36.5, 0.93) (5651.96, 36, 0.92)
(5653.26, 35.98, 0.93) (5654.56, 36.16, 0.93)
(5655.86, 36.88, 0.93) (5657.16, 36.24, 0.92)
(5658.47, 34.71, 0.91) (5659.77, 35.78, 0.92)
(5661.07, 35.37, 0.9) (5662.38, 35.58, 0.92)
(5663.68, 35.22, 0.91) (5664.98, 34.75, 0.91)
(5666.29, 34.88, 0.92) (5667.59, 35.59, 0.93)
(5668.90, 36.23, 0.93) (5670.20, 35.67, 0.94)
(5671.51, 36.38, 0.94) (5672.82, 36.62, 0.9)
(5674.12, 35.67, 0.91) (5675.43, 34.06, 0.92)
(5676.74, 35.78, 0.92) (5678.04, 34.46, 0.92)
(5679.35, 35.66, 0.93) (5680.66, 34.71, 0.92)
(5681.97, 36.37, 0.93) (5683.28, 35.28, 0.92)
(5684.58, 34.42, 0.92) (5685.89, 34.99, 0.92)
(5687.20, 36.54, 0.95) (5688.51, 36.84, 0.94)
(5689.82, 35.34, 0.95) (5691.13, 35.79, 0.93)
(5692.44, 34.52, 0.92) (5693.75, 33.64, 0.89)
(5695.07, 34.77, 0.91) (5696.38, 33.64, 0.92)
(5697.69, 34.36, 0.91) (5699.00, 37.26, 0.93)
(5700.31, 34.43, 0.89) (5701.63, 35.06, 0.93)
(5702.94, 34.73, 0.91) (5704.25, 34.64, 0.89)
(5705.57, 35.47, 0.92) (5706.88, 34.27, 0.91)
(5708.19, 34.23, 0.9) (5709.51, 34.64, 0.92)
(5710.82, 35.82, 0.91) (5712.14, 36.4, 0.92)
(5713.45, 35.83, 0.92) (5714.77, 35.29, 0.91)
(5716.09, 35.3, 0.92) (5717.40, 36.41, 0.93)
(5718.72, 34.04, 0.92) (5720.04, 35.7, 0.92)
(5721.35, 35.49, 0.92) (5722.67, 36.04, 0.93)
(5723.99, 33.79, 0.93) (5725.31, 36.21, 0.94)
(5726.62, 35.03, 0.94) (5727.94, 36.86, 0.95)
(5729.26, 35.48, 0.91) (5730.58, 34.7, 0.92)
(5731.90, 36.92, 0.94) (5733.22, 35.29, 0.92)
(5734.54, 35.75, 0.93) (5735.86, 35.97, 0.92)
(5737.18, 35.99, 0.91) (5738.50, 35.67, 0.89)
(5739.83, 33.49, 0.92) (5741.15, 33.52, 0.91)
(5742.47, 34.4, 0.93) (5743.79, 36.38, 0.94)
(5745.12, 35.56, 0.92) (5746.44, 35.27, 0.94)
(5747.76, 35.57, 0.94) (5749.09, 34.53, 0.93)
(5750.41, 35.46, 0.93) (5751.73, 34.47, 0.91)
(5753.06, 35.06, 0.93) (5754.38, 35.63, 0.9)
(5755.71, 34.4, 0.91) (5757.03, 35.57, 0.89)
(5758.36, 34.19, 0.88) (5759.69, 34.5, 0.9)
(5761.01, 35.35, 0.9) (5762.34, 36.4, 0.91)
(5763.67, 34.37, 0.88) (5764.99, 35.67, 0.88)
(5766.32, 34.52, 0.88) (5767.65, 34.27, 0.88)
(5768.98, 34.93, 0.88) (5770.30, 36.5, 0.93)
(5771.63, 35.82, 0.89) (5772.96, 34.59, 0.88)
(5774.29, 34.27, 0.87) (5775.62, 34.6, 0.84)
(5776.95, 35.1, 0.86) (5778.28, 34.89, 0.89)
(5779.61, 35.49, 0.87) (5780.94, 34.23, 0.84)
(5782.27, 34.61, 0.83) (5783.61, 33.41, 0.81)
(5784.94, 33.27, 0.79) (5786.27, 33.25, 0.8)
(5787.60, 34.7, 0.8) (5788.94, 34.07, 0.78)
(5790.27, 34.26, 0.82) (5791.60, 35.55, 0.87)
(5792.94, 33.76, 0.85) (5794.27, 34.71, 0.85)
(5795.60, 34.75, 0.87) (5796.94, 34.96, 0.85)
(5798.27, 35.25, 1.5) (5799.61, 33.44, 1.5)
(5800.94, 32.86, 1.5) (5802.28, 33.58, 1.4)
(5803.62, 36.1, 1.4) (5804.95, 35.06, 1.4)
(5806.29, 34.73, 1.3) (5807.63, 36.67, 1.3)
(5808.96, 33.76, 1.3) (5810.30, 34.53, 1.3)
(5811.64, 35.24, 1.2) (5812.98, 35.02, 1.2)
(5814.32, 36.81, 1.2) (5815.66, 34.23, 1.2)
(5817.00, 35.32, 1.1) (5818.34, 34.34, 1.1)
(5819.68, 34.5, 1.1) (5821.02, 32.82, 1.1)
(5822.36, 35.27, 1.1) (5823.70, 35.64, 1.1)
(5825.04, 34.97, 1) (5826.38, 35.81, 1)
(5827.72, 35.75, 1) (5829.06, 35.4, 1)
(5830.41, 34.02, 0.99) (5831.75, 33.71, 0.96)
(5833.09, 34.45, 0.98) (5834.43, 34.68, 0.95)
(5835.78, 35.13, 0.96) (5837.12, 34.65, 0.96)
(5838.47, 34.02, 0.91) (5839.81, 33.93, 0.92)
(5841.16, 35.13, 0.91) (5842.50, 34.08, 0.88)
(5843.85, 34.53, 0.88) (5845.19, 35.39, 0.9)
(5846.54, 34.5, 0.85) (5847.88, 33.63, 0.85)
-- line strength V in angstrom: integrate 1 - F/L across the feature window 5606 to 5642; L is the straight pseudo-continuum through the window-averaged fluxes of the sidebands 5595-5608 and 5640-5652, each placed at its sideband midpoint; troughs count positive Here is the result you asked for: 0.6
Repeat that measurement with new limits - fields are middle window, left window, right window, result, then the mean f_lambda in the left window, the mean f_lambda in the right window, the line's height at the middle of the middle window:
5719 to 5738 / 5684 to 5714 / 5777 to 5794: -0.4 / 35.1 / 34.3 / 34.8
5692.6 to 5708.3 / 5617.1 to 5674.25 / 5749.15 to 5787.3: 0.3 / 35.9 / 34.8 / 35.4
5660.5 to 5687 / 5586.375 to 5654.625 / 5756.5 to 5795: 0.2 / 36.1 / 34.7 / 35.7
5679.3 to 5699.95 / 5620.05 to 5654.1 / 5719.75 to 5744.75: 0.3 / 36.1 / 35.4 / 35.7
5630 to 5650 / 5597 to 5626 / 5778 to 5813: -0.4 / 35.9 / 34.5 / 35.7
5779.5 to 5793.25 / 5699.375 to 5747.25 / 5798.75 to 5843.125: 0.3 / 35.3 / 34.7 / 34.9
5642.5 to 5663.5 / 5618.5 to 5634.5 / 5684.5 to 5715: -0.3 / 35.8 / 35.1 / 35.5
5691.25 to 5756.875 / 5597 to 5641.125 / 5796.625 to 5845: 0.3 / 36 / 34.7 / 35.3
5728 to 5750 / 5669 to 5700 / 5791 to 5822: -0.2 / 35.3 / 34.7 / 35.1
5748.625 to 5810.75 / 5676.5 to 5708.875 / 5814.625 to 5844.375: 0.2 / 35.1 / 34.7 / 34.8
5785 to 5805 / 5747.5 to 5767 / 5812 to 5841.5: 0.3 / 35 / 34.8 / 34.9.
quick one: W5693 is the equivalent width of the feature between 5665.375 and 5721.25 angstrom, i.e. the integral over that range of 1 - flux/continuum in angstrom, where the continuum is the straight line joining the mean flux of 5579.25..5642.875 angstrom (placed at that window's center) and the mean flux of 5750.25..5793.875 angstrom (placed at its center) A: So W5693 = 0.3 angstrom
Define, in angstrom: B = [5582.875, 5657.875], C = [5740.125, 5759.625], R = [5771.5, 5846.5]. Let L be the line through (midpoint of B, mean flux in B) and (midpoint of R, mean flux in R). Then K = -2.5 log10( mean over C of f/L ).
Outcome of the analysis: 0.01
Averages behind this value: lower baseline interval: 36.2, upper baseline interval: 34.7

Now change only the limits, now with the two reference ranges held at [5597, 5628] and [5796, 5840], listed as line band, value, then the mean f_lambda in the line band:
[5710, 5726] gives -0.007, 35.5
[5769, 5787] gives 0.010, 34.6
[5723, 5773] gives -0.003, 35.2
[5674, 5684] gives 0.009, 35.2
